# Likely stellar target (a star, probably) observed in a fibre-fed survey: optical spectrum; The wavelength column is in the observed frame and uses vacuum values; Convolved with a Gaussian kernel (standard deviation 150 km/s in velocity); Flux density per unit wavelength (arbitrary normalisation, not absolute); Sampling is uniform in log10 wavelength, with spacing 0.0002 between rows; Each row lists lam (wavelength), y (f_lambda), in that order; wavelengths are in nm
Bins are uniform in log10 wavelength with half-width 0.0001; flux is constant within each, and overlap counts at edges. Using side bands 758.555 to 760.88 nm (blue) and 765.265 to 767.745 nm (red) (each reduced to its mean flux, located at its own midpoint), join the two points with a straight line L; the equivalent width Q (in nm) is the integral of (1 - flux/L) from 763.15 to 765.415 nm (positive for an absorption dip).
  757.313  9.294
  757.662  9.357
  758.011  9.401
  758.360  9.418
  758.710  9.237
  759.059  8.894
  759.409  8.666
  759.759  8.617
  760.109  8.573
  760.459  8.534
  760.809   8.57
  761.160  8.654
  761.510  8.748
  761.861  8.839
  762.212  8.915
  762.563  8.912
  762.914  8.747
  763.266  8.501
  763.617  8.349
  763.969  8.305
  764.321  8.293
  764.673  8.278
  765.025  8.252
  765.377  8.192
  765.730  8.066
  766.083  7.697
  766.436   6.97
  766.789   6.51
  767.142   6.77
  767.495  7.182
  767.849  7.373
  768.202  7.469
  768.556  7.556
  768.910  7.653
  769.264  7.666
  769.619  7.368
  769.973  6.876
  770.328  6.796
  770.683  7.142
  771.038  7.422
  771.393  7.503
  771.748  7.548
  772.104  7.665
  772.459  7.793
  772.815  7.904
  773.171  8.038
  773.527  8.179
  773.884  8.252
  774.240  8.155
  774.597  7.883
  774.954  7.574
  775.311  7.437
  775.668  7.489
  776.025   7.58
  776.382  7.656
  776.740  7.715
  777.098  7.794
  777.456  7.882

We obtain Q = -0.16 nm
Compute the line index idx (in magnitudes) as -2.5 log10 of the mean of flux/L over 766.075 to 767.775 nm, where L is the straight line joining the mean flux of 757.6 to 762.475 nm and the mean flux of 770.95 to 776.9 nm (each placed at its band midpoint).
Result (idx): 0.19 mag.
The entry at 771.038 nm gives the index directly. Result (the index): 7.422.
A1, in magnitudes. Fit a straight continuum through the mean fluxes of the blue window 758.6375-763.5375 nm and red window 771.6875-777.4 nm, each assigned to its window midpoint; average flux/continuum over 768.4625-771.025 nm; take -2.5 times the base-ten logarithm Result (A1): 0.12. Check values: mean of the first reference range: 8.73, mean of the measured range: 7.29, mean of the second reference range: 7.8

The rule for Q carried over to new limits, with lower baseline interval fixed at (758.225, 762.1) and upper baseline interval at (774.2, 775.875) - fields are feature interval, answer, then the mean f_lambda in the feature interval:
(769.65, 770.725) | 0.142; 6.97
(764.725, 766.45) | 0.089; 7.95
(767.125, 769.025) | 0.190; 7.37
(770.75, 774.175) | 0.025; 7.8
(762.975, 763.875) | 0.009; 8.45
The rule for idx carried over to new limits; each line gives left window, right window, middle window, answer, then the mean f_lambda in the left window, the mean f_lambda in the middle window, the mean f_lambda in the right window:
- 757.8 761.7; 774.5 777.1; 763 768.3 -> 0.09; 8.85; 7.77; 7.62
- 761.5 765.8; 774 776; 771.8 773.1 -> 0.01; 8.49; 7.78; 7.72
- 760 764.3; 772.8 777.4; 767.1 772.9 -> 0.10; 8.63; 7.4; 7.82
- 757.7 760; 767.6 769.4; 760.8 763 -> -0.03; 9.04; 8.79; 7.53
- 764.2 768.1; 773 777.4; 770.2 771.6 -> 0.07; 7.59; 7.24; 7.81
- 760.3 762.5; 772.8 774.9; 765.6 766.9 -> 0.16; 8.72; 7.32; 8.05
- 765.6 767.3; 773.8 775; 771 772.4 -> 0.02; 7.18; 7.57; 7.99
